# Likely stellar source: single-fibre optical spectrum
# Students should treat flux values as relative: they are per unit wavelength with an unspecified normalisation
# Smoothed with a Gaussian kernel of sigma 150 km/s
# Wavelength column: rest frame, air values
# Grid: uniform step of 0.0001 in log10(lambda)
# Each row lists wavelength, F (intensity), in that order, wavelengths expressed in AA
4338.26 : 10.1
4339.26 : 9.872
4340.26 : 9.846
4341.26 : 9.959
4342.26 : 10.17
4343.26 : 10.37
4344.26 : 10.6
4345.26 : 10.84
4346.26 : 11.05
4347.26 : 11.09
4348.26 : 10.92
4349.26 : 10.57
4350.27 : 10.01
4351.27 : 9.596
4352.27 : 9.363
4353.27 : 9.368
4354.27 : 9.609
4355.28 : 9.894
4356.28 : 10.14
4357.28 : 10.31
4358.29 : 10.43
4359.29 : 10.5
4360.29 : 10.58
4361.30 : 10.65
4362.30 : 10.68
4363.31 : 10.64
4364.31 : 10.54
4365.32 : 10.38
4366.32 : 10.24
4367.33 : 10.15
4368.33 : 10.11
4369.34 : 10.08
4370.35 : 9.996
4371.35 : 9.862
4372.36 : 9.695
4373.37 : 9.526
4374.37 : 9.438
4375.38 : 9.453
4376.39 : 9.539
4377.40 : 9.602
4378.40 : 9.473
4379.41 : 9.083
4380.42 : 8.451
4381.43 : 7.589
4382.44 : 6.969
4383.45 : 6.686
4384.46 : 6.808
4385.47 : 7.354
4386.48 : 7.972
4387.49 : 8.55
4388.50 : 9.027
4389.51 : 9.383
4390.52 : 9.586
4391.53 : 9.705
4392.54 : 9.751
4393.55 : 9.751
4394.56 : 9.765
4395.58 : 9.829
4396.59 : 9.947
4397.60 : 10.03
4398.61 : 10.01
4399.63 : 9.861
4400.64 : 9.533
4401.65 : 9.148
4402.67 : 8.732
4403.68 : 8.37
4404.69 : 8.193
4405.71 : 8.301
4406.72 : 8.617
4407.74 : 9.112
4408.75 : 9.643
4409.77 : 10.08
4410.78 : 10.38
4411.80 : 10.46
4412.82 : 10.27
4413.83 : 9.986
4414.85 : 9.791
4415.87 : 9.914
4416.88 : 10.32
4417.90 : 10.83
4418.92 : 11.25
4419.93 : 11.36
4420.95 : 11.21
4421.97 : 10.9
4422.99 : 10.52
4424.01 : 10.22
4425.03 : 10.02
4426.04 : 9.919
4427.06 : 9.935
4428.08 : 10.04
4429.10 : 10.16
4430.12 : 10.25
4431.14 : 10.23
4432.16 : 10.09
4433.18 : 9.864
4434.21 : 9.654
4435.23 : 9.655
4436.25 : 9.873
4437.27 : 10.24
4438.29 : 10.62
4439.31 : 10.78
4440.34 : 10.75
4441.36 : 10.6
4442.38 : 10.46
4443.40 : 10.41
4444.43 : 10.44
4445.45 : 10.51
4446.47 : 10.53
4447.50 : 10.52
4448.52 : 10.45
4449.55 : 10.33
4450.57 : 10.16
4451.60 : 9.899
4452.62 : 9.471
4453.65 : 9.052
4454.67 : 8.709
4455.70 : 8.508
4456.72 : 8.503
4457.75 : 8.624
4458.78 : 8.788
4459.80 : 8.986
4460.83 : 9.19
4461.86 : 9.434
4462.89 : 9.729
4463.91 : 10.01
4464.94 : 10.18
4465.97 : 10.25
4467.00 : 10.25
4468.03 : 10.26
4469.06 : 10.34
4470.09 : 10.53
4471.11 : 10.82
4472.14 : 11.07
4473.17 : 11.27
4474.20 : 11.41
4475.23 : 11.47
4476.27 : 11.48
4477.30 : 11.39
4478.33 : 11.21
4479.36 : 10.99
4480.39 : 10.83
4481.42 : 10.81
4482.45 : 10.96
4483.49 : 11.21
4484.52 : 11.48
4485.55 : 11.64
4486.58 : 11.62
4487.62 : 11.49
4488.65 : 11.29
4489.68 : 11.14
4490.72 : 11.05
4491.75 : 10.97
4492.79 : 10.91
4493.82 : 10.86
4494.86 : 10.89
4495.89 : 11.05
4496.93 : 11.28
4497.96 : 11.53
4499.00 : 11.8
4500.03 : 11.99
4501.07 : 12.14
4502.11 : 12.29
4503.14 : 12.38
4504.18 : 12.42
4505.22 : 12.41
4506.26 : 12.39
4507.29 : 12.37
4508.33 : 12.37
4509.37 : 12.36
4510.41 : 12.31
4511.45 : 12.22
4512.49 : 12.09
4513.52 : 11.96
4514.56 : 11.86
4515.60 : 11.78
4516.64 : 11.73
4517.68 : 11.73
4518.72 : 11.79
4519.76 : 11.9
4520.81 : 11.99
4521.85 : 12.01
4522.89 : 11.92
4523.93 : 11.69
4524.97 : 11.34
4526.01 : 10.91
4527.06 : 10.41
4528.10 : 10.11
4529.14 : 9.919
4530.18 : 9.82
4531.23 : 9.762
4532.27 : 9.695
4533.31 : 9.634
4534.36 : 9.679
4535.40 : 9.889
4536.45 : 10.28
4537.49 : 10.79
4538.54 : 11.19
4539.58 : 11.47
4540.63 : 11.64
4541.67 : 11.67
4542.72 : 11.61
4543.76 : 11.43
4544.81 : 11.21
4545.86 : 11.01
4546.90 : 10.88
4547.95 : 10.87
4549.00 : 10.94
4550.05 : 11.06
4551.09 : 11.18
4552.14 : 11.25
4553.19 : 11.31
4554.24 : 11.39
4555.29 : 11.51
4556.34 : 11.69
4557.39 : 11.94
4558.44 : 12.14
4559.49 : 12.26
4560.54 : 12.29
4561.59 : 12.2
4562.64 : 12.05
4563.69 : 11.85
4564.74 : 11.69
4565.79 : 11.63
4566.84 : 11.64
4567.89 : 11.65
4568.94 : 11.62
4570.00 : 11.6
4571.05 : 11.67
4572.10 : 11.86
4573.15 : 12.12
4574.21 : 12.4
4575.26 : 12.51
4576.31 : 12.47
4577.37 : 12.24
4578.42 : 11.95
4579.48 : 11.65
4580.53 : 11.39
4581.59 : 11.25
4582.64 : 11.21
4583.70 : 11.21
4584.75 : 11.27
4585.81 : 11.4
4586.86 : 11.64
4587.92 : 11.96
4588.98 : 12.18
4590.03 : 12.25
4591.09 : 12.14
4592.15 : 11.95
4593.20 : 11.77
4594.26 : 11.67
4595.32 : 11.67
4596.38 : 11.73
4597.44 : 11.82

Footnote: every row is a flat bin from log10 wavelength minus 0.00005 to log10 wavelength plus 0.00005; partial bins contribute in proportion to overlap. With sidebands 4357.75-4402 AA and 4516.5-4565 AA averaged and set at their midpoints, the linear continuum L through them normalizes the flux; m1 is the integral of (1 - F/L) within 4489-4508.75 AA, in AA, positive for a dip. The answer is -1.7 AA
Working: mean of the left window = 9.46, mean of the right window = 11.2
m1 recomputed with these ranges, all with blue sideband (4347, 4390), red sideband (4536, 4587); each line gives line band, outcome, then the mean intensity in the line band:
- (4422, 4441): 0.0 AA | 10.2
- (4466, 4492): -0.9 AA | 11.1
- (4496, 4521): -2.3 AA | 12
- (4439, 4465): 1.5 AA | 9.79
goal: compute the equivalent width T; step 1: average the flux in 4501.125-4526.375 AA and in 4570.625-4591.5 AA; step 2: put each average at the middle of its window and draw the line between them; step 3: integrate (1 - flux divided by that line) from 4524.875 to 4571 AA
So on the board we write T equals 3.02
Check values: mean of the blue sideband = 12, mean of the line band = 11.1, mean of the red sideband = 11.8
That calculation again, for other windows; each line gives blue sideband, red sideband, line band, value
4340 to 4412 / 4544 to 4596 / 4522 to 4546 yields 1.2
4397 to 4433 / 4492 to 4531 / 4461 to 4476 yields 0.5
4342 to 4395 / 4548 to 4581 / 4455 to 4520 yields -0.9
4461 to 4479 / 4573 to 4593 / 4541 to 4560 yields 0.1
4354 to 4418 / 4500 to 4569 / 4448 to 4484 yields 1.3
